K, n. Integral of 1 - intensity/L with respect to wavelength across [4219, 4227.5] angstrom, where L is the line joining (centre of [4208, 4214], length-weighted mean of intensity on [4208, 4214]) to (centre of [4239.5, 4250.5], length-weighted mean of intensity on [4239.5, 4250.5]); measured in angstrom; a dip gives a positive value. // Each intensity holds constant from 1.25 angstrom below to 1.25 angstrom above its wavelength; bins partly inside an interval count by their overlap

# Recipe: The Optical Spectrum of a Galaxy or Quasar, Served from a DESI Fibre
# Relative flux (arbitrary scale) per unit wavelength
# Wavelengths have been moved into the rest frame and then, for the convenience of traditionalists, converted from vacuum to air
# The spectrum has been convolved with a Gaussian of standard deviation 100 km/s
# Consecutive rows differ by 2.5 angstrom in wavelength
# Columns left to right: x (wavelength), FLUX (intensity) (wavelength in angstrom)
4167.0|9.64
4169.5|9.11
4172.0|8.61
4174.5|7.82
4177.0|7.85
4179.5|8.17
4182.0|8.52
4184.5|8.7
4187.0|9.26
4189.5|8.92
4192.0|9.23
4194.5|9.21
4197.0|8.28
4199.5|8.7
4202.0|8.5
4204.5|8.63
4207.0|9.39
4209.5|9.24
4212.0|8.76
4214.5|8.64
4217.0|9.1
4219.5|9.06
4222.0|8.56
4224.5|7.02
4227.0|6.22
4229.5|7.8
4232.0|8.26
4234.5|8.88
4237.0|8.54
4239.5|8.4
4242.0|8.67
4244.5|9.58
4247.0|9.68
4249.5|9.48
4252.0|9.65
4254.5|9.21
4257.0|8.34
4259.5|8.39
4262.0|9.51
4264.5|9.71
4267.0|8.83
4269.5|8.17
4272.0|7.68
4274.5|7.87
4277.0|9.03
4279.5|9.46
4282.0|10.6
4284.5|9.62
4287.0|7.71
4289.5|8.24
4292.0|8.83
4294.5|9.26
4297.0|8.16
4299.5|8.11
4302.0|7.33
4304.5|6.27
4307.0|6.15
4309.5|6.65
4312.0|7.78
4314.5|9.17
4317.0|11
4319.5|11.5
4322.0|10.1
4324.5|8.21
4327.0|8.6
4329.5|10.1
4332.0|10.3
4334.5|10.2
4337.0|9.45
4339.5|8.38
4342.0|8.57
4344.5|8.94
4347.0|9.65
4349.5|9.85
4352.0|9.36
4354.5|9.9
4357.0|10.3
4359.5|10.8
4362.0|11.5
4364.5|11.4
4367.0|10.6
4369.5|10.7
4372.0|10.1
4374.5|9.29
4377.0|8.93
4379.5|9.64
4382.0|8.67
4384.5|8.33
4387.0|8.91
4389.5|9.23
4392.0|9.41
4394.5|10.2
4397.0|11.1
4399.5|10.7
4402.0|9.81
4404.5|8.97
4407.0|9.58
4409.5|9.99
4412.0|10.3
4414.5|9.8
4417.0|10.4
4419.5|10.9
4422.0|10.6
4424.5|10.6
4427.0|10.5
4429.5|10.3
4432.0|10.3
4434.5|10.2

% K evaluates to 1.3 angstrom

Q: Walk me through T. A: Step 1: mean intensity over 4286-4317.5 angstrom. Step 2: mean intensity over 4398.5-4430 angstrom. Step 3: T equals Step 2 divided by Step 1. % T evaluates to 1.28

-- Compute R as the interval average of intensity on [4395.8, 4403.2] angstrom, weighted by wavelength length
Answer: 10.5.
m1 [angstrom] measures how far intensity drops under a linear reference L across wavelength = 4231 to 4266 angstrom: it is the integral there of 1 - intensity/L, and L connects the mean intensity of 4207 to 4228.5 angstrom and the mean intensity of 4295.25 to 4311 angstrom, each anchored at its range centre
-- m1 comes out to -4.75 angstrom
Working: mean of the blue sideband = 8.38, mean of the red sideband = 7.19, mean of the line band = 9.03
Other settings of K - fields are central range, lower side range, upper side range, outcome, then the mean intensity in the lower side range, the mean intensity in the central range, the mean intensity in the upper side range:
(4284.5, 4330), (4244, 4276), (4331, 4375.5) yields 4.5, 8.92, 8.51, 9.96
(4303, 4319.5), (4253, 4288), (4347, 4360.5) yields 2.3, 8.88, 8.11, 9.99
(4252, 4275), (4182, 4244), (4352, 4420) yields 0.7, 8.59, 8.71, 9.96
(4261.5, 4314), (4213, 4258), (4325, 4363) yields 4.6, 8.62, 8.33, 9.69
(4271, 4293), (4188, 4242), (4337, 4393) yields 0.6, 8.55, 8.79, 9.65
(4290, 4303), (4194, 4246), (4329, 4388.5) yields 1.2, 8.54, 8.35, 9.74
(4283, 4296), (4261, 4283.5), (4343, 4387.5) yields 0.5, 8.99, 8.76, 9.83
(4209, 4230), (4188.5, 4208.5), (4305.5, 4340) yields 1.5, 8.86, 8.25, 9.11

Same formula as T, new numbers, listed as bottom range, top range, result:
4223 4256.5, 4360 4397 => 1.15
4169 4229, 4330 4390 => 1.14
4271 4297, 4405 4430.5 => 1.16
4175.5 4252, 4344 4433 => 1.15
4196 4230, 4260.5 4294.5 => 1.05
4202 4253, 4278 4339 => 1.02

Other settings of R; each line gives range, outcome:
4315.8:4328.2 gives 9.88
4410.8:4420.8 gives 10.4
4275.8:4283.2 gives 9.7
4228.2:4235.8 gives 8.3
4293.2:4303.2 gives 8.22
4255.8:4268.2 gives 8.96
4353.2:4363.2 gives 10.6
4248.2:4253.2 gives 9.57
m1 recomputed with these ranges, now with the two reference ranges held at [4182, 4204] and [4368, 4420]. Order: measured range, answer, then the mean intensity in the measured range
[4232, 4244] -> 0.5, 8.64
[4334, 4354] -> 0.5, 9.29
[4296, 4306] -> 2.0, 7.42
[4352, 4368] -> -1.8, 10.6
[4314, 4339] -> -1.1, 9.84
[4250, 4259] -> 0.1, 9.04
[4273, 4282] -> 0.2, 9.01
